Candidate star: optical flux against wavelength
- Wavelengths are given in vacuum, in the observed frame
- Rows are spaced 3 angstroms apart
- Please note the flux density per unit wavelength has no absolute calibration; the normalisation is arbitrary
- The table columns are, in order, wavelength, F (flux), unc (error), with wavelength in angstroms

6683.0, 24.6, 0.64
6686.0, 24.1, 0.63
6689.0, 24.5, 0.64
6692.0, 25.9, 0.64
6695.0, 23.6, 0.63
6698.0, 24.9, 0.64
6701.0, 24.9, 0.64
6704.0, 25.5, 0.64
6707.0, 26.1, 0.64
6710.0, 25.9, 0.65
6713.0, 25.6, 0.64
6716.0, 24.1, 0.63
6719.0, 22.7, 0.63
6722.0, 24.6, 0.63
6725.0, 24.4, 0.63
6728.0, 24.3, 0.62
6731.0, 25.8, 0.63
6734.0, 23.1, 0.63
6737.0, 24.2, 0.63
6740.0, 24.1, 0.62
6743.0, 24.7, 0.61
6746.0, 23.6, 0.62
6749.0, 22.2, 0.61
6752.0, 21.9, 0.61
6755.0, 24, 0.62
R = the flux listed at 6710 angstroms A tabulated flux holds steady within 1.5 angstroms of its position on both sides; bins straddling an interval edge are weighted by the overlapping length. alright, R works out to 25.9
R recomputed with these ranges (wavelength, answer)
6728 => 24.3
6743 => 24.7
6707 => 26.1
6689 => 24.5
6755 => 24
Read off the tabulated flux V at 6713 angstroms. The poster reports 25.6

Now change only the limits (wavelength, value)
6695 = 23.6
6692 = 25.9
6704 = 25.5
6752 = 21.9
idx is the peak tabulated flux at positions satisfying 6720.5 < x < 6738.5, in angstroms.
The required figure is 25.8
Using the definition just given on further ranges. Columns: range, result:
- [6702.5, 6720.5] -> 26.1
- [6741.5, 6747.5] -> 24.7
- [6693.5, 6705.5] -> 25.5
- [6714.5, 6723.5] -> 24.6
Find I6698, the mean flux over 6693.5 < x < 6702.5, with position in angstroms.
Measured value 24.5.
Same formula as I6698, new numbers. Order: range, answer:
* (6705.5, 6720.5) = 24.9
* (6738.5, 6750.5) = 23.7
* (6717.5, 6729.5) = 24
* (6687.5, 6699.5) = 24.7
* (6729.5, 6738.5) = 24.4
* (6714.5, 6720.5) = 23.4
